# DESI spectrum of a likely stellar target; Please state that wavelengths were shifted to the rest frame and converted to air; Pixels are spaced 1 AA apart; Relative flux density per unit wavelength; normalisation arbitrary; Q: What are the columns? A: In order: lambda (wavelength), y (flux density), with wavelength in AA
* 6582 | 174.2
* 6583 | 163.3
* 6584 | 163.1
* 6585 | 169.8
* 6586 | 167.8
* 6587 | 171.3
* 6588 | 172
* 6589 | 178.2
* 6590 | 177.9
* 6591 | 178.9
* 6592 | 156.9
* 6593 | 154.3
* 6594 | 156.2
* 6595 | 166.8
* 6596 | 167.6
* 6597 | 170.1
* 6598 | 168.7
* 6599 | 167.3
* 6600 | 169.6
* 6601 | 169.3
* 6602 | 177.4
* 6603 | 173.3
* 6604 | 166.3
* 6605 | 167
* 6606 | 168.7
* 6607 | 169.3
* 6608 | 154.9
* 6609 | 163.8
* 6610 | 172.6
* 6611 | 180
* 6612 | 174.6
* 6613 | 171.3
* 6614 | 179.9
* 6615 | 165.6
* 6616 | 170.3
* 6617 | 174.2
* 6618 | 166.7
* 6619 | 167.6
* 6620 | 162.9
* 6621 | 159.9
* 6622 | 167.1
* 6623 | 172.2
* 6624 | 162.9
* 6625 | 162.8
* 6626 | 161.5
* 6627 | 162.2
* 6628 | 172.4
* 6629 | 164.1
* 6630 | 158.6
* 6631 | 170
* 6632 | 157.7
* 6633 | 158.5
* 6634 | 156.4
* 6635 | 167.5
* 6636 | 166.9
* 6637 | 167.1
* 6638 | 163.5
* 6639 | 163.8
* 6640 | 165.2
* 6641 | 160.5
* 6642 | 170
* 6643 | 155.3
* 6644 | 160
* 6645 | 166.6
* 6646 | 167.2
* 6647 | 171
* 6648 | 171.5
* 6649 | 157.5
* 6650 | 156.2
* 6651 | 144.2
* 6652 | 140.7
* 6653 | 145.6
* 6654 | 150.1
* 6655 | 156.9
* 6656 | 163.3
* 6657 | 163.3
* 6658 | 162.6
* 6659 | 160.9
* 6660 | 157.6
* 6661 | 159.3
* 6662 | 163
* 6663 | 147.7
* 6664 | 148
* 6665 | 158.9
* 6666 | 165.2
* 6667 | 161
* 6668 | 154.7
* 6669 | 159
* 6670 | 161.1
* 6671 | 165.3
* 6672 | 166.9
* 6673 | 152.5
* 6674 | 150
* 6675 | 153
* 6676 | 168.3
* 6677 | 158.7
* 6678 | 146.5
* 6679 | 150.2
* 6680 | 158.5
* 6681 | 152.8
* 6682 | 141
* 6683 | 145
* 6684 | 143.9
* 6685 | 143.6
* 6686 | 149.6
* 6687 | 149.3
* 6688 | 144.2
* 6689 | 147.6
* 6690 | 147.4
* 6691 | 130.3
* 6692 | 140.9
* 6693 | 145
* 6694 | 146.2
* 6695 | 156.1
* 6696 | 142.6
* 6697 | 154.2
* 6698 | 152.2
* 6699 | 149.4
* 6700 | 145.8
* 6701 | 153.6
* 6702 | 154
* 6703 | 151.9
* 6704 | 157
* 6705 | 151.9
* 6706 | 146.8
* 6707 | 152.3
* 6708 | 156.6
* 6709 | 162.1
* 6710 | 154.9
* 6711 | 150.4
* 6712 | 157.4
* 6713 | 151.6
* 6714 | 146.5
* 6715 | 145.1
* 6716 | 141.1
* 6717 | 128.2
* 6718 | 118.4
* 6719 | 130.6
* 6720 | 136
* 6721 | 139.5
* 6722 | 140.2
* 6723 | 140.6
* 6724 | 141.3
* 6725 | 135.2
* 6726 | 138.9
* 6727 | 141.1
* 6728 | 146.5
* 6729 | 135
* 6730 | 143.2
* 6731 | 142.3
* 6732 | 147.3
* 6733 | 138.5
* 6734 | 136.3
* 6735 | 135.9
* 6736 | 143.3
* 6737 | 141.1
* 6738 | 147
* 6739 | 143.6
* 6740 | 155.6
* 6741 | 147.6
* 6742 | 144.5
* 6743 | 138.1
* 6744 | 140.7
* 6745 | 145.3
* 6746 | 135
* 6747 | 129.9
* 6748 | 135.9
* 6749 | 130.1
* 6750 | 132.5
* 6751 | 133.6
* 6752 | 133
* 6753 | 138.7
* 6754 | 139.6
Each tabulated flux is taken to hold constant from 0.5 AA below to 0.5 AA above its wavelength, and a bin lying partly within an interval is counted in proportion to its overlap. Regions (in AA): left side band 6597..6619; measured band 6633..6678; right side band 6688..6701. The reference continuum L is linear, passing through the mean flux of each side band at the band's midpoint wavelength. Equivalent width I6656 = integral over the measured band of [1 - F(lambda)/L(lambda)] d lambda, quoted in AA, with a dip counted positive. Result -0.7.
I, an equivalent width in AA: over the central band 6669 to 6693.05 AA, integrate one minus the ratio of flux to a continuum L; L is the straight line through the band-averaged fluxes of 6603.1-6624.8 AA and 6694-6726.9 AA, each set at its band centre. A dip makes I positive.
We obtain 0.4 AA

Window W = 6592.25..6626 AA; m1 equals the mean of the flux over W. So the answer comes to 168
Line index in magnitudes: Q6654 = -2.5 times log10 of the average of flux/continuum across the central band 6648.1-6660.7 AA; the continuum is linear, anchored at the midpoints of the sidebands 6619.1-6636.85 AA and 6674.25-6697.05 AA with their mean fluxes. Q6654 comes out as 0.01 mag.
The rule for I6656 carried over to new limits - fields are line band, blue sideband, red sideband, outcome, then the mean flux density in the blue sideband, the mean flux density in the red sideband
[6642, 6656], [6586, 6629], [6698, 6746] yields 0.2 AA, 168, 144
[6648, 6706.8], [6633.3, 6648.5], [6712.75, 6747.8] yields 0.7 AA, 165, 140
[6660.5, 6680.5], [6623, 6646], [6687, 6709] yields -0.3 AA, 164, 149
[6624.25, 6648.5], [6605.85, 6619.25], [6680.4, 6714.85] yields 0.0 AA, 170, 149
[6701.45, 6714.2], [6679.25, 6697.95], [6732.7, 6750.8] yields -0.8 AA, 147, 140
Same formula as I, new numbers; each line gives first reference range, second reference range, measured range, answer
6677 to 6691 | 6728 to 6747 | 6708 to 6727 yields 0.2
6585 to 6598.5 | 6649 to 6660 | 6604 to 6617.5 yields -0.5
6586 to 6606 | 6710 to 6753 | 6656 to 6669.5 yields -0.3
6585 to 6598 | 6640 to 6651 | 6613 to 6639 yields -0.1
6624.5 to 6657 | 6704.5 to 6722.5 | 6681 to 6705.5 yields 0.3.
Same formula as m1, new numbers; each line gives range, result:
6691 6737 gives 145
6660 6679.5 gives 157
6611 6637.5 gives 166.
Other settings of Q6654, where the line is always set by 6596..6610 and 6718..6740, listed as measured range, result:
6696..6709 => -0.045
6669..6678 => -0.044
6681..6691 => 0.032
